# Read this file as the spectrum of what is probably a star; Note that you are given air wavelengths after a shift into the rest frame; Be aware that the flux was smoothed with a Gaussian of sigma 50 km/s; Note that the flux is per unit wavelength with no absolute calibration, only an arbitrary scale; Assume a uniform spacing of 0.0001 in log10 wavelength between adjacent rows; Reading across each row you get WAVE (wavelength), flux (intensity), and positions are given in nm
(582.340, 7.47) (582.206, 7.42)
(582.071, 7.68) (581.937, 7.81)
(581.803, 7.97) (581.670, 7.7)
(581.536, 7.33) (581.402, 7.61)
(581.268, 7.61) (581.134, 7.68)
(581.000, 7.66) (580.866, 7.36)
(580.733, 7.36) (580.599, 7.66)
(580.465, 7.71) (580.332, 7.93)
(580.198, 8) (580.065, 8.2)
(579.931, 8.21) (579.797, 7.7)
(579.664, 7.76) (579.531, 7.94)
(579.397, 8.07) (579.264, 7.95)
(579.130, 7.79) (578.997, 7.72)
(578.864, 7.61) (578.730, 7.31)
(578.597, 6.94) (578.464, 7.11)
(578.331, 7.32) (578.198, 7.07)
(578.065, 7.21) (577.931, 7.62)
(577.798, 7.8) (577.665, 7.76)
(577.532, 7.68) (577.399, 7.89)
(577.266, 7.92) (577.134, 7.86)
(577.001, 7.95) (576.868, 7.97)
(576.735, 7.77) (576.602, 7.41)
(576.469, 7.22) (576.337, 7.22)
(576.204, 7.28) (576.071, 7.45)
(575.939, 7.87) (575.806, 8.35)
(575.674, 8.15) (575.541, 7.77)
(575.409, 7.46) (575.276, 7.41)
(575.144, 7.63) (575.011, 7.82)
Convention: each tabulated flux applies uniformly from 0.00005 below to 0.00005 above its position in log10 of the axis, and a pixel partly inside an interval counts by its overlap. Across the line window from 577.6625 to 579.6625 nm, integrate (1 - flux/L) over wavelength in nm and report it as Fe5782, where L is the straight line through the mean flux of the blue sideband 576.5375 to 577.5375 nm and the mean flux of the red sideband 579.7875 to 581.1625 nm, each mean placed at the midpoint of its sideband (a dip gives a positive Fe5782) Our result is 0.06 nm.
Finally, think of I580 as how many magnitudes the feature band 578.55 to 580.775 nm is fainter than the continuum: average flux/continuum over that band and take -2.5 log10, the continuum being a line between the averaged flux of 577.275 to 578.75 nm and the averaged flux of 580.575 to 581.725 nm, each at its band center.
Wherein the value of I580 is -0.04 mag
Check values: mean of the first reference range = 7.45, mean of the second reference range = 7.54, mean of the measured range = 7.77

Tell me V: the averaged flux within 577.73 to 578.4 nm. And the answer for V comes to 7.4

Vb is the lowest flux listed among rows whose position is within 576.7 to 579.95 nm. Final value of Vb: 6.94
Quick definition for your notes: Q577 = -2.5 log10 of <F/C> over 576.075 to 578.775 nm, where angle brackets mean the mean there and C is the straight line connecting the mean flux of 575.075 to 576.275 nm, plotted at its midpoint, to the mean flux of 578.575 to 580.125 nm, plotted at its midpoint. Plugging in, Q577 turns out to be 0.03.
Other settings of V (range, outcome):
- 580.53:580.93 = 7.46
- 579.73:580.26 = 8.03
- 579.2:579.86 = 7.89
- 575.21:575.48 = 7.45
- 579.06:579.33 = 7.86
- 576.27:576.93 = 7.51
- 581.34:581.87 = 7.66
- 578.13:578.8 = 7.15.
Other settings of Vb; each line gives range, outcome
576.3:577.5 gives 7.22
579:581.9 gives 7.33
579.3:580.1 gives 7.7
